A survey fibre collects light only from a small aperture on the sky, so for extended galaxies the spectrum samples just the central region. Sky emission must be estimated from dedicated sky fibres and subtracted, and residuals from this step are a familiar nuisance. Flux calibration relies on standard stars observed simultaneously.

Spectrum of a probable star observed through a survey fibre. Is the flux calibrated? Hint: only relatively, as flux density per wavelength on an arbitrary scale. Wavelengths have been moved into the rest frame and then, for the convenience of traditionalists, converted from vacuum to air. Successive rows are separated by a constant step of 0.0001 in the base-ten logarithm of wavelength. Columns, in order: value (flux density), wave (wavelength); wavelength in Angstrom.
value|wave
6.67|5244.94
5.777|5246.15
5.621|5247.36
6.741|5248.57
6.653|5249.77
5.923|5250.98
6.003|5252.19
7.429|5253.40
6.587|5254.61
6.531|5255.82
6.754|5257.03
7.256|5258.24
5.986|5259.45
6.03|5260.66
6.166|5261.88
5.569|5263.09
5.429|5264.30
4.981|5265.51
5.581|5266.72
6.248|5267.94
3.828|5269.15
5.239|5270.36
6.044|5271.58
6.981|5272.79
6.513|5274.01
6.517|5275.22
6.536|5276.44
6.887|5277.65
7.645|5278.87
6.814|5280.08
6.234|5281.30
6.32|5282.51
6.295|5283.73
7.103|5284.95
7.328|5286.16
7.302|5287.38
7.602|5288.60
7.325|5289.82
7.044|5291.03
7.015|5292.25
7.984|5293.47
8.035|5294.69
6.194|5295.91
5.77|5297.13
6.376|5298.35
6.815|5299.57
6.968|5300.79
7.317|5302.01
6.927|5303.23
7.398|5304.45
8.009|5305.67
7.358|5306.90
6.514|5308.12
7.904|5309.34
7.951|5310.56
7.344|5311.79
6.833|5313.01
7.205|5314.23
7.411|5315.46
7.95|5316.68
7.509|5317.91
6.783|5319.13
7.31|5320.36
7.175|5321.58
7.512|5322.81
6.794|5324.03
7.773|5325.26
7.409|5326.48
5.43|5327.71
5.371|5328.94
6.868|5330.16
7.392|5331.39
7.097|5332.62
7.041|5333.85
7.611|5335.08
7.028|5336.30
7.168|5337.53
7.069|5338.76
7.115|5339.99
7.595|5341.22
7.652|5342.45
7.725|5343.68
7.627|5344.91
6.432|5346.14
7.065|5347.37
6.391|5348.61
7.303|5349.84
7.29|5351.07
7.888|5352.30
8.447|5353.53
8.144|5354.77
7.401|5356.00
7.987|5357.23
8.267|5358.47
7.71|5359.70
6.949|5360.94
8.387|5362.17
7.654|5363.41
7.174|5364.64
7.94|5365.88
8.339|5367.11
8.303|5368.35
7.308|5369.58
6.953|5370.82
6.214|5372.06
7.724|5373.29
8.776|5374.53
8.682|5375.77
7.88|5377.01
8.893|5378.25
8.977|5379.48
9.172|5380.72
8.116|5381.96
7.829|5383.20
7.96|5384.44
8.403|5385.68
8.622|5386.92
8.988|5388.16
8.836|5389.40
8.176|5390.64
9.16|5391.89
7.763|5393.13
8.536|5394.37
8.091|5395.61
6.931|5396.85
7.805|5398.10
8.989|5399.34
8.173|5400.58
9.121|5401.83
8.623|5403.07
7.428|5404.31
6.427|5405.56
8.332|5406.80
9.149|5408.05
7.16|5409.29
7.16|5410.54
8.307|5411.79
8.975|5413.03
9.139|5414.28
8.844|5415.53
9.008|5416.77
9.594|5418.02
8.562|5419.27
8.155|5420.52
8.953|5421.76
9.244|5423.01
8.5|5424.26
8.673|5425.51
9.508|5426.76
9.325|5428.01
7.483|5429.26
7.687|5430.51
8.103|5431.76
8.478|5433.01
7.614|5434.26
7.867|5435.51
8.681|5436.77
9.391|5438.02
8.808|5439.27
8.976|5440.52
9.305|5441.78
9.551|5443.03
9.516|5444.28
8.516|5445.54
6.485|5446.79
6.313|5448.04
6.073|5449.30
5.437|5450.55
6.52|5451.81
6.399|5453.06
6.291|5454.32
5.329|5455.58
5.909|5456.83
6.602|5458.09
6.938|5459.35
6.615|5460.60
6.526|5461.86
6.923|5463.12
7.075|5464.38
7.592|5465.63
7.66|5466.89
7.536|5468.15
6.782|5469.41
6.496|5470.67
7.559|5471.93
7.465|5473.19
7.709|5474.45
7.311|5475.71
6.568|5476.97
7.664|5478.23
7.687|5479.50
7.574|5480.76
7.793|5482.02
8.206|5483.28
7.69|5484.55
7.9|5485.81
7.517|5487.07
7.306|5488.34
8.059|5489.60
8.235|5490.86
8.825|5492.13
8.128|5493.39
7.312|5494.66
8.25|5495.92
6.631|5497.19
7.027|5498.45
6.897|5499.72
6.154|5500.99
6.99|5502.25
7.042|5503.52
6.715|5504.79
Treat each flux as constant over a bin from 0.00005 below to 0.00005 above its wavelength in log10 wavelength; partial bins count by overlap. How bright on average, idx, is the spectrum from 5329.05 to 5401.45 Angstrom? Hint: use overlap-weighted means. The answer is 7.8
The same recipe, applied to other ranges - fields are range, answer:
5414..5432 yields 8.72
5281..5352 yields 7.12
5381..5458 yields 8.11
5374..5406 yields 8.33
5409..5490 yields 7.76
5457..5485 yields 7.24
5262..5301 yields 6.51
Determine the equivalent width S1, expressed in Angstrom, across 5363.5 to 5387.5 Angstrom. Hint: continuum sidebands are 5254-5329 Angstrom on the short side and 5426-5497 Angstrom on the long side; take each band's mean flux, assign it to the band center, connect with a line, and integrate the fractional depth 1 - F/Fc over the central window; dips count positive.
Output -3.0 Angstrom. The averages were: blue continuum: 6.77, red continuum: 7.59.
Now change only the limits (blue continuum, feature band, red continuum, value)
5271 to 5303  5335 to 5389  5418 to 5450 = -0.8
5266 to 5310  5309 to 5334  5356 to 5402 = 0.4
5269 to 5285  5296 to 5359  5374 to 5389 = 1.7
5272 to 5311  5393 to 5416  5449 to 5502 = -3.4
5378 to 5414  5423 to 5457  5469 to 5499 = 0.4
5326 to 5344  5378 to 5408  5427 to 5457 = -3.7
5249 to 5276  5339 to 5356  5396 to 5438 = -0.2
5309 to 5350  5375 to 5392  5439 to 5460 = -3.2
